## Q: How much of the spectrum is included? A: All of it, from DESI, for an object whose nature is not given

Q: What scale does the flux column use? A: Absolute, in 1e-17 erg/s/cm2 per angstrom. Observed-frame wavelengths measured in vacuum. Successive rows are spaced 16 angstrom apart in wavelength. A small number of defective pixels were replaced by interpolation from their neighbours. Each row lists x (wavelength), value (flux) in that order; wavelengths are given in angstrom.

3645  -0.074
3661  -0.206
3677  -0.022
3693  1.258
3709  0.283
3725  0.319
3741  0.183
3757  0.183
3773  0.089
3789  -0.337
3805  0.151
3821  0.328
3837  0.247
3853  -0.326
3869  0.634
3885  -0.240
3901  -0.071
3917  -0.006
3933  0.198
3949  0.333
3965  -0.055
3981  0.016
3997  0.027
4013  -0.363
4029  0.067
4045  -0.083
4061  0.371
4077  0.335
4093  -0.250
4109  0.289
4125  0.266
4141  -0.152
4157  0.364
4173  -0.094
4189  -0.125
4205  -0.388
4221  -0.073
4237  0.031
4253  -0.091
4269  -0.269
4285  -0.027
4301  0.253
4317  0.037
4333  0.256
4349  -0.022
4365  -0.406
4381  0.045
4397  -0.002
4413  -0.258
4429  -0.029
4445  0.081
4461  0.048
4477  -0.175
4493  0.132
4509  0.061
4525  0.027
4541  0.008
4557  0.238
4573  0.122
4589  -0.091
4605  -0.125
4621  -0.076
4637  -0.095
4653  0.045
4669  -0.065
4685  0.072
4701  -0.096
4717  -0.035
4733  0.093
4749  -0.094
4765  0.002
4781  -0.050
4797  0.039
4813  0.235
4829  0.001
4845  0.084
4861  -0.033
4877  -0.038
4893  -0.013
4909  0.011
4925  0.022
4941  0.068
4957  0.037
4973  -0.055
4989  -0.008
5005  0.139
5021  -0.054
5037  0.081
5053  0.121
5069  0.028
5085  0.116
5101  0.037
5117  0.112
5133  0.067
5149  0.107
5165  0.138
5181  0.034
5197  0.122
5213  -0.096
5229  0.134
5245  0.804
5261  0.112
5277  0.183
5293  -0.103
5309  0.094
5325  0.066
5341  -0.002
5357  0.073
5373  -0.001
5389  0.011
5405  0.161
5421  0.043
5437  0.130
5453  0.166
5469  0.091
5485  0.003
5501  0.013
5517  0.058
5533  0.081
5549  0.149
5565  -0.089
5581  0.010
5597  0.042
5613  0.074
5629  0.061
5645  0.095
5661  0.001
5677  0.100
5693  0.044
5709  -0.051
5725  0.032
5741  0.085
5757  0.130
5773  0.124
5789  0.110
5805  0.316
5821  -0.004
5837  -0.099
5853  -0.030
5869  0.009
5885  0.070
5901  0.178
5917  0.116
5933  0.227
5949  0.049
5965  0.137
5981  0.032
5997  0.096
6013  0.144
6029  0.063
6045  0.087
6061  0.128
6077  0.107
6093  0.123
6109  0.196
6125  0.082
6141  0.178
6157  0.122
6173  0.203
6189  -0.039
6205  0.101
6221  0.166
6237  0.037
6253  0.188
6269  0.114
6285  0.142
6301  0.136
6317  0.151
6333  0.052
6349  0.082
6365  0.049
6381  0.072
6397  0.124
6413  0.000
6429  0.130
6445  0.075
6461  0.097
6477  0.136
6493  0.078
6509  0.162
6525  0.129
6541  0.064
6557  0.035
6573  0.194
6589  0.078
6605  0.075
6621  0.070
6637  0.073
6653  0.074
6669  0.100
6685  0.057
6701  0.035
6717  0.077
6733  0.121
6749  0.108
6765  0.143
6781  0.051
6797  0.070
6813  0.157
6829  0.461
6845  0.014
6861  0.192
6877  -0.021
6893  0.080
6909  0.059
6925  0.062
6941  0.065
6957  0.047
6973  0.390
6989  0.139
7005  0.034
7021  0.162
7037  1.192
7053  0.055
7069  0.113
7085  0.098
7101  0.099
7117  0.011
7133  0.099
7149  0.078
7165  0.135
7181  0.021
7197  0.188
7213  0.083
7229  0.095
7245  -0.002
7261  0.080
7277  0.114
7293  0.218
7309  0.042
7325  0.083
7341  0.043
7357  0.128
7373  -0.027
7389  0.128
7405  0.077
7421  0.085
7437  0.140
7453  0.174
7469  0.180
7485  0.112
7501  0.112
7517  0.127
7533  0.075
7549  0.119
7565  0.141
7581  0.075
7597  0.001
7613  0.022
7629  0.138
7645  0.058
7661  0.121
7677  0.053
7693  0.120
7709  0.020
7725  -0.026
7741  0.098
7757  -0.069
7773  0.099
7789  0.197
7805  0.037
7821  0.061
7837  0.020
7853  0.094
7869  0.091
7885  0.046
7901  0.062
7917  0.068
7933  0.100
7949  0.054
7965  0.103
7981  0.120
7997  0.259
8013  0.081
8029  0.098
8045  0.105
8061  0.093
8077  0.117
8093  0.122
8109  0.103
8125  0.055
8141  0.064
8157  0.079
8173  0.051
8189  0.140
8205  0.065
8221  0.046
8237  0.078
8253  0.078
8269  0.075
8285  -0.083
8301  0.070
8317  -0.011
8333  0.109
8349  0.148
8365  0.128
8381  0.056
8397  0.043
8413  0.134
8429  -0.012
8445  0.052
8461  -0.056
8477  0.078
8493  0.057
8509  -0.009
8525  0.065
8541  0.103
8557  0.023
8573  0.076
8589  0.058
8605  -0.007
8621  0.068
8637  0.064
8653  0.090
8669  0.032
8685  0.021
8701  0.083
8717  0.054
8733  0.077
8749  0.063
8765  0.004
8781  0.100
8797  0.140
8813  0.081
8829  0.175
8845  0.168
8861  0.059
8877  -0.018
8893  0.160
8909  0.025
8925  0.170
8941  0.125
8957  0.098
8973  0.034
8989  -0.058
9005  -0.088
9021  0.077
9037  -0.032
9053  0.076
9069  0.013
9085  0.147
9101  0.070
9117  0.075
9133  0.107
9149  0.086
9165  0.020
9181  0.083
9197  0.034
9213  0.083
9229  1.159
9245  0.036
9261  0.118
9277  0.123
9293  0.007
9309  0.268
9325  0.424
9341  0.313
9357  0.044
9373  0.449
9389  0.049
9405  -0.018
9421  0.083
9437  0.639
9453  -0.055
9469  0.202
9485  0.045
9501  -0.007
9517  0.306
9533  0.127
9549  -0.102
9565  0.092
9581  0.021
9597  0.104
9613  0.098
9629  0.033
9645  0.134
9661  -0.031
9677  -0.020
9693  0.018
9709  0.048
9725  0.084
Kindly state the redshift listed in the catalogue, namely 0.41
